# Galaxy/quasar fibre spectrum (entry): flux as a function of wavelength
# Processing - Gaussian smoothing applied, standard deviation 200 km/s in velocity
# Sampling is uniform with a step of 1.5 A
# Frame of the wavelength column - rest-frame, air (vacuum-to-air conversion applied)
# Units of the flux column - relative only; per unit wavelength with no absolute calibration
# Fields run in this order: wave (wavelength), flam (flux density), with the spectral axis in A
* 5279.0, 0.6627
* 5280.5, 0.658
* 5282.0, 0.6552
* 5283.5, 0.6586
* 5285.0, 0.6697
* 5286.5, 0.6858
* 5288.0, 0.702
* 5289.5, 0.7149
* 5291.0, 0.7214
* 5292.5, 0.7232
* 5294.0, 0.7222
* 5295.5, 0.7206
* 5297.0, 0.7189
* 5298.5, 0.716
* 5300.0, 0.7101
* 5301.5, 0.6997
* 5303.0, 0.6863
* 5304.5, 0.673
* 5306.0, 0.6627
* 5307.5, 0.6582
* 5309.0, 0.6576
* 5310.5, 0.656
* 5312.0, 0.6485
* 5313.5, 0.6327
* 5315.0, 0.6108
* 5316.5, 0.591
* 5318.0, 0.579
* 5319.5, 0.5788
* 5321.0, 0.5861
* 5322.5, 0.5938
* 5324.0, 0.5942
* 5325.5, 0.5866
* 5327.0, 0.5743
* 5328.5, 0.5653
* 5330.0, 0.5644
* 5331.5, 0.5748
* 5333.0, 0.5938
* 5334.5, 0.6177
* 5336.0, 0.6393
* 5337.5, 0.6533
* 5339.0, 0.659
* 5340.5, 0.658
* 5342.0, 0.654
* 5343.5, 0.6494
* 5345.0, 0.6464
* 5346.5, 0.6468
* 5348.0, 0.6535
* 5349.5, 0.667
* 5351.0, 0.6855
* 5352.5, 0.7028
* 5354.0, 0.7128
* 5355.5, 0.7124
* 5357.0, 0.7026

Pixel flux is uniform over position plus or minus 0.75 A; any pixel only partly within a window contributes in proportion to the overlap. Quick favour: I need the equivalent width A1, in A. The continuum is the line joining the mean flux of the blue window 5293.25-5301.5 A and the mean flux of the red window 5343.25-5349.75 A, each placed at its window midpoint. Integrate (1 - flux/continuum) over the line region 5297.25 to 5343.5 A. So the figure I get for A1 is 3.75 A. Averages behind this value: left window 0.716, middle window 0.63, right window 0.652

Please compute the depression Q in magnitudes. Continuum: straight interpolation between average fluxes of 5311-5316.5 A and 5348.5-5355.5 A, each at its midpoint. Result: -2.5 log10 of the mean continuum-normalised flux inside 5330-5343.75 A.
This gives 0.06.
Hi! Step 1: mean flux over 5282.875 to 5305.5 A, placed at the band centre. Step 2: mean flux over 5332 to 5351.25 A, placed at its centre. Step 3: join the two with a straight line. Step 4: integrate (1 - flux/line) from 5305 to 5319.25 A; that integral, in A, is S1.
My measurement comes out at 1.0 A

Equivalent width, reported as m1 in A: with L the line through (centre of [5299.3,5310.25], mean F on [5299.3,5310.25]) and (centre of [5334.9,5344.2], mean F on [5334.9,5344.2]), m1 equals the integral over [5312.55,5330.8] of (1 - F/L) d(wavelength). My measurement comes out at 2.1 A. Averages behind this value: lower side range 0.677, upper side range 0.651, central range 0.589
